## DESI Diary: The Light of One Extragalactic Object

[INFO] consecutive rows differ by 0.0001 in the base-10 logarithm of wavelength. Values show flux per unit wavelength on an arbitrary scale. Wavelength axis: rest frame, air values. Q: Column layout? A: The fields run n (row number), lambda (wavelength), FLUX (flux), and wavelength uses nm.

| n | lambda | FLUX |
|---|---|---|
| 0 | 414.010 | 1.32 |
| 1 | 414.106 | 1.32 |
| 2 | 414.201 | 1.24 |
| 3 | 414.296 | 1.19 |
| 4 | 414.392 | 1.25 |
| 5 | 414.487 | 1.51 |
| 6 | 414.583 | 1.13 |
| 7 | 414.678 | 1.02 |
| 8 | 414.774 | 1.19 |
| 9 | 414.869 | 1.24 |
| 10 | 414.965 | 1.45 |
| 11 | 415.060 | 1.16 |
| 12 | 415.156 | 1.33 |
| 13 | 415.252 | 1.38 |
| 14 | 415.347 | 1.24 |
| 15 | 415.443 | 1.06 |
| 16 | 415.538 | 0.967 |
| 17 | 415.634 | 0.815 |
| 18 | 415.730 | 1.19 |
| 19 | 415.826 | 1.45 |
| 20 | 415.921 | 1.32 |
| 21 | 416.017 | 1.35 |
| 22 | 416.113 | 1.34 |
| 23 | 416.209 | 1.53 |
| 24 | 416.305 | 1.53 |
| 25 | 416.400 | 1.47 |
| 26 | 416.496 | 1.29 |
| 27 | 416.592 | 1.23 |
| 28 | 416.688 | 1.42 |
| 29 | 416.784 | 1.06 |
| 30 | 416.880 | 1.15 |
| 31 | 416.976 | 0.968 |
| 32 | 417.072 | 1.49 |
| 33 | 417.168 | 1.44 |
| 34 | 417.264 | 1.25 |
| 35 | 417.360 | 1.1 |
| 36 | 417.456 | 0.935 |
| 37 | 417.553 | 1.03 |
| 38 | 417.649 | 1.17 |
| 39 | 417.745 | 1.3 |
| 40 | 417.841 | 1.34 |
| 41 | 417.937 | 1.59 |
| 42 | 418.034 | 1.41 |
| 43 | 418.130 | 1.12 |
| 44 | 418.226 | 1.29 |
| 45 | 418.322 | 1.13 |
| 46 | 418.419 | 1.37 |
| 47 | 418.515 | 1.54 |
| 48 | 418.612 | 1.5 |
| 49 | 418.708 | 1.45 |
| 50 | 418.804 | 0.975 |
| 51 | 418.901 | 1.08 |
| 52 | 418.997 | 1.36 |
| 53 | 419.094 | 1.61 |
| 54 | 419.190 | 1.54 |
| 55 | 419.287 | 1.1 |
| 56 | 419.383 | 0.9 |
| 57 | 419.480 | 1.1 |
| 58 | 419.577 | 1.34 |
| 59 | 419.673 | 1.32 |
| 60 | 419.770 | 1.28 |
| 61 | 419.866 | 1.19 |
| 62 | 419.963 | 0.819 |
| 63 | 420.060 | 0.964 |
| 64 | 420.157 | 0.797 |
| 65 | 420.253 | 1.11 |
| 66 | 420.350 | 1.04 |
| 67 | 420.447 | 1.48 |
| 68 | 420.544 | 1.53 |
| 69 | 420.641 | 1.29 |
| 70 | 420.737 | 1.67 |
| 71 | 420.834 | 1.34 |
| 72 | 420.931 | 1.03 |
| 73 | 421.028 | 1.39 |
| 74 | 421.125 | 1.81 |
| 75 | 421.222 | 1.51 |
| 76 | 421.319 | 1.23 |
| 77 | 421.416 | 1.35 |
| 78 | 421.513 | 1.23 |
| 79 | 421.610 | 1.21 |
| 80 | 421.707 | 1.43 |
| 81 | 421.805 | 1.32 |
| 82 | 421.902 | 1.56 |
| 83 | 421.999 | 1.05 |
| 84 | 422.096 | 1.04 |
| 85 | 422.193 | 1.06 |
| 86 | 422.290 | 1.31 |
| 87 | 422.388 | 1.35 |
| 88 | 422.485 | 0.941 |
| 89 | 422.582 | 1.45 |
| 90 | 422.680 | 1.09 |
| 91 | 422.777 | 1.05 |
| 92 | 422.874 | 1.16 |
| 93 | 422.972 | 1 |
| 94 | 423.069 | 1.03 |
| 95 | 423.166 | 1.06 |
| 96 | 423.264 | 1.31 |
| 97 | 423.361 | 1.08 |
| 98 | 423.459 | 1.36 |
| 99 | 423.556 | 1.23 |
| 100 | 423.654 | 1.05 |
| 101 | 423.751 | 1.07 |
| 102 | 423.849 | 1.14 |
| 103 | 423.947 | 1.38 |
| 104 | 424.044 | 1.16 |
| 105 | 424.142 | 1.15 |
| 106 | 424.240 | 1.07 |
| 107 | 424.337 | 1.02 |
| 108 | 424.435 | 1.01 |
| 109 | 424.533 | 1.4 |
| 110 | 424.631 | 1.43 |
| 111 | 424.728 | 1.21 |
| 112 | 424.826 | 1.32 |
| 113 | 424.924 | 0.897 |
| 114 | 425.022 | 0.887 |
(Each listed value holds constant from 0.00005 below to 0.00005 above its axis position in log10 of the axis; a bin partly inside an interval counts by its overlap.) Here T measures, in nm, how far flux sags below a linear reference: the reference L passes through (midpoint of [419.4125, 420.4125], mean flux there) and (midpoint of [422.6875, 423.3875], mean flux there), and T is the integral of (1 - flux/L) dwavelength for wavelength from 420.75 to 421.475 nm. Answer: -0.19 nm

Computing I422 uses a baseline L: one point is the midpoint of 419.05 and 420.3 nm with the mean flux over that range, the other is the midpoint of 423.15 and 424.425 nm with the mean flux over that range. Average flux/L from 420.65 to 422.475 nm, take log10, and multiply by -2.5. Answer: -0.14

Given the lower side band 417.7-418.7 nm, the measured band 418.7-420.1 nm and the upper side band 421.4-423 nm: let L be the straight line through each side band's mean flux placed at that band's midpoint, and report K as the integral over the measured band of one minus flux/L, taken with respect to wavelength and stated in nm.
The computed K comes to 0.13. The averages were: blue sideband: 1.36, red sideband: 1.21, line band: 1.2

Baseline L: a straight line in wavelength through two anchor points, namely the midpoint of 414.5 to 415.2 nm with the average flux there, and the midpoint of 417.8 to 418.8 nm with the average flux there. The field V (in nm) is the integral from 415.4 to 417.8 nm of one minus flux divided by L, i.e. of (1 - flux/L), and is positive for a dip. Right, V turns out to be 0.11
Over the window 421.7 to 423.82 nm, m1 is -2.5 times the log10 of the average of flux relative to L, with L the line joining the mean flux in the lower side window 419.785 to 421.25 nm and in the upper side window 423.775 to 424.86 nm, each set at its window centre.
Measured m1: 0.046 mag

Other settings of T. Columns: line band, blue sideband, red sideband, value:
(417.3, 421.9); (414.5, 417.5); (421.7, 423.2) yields -0.25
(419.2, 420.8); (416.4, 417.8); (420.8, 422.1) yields 0.12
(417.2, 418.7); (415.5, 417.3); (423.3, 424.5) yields -0.03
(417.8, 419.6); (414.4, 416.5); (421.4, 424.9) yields -0.09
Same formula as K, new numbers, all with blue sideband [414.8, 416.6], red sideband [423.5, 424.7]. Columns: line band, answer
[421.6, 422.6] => -0.033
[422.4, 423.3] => 0.050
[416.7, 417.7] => 0.075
